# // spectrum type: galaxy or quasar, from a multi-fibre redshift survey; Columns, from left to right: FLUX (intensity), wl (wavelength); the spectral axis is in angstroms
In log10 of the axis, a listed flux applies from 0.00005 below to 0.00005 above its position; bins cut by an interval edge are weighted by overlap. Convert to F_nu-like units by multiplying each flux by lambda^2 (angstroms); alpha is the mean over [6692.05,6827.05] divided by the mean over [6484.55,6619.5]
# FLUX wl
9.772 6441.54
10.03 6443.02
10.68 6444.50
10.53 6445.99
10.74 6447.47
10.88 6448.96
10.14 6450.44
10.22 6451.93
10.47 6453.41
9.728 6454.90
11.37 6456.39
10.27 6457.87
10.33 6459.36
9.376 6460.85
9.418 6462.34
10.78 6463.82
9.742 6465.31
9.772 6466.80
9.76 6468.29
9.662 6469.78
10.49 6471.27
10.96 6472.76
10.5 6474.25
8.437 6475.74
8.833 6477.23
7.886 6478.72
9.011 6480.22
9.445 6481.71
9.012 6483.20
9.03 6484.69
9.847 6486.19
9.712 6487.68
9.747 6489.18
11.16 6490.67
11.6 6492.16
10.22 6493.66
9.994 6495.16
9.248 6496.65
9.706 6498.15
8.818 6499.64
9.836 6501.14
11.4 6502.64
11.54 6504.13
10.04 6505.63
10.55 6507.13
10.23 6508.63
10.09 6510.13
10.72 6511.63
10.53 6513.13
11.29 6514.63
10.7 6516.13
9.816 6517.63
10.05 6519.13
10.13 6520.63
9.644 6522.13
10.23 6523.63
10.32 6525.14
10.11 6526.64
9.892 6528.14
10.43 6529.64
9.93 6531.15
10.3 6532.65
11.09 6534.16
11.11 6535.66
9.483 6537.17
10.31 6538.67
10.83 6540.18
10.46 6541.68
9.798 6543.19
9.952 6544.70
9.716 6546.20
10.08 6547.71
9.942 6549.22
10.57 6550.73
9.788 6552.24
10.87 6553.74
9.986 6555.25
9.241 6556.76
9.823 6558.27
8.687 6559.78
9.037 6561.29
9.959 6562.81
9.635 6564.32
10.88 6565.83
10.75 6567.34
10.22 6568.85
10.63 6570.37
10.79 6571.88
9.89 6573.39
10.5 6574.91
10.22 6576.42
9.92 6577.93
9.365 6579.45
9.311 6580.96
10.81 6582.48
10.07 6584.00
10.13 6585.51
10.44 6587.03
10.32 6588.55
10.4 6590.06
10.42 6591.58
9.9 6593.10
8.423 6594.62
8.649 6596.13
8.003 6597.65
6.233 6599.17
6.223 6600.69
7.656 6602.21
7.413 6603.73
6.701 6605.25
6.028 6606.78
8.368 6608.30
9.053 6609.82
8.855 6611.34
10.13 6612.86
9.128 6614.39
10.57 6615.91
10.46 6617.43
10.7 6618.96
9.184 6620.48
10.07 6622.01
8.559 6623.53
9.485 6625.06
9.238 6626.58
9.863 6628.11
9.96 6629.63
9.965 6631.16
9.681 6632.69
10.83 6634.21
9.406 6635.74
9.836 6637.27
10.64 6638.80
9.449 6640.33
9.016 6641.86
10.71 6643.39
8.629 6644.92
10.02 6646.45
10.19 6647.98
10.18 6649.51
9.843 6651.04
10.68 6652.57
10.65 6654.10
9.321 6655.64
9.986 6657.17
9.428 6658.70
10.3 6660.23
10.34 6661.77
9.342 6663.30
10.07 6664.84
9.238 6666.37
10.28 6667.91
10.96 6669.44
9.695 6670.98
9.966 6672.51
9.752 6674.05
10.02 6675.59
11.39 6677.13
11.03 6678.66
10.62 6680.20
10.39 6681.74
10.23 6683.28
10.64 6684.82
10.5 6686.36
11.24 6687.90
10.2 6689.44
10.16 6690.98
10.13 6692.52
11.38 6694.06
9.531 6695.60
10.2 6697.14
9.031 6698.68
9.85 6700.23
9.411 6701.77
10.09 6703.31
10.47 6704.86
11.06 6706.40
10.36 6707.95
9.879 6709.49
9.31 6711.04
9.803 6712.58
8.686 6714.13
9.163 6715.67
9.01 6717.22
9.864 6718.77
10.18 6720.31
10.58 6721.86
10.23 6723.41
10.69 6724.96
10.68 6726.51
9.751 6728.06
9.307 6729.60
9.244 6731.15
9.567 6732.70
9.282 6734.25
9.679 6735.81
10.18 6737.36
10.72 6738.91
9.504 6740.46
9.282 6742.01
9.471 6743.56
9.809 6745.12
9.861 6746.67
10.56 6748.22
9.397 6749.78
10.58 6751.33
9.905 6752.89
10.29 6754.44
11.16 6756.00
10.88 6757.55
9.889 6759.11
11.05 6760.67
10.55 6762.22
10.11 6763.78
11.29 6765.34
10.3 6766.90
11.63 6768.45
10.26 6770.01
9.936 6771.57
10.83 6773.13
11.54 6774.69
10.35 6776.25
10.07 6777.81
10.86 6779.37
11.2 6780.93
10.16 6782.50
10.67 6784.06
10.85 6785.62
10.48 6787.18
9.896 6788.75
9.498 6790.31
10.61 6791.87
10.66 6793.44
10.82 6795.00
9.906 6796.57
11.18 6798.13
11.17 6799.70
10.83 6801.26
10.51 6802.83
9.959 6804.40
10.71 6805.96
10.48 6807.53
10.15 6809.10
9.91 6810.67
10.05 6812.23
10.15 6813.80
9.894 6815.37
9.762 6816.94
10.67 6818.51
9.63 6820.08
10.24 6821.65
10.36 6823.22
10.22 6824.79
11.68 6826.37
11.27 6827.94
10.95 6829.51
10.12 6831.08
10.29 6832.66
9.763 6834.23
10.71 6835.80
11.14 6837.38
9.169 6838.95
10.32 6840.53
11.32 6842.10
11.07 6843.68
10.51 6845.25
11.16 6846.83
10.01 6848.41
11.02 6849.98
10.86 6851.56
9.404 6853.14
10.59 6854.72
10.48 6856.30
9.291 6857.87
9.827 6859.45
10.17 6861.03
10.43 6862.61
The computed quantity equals 1.11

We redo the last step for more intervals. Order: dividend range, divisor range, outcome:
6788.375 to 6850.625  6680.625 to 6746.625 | 1.08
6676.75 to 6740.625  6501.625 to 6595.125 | 1.04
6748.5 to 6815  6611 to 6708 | 1.08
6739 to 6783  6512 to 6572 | 1.09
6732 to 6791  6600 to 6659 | 1.14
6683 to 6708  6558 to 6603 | 1.11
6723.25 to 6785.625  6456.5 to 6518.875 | 1.11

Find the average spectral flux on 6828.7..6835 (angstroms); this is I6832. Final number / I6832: 10.3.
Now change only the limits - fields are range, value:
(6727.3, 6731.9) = 9.45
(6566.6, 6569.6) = 10.5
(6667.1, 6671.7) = 10.3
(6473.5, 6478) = 9.26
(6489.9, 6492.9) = 11.4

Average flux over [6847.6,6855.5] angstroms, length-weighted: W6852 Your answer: 10.4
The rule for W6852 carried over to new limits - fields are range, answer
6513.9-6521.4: 10.4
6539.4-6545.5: 10.3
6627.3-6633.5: 9.88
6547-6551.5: 10.2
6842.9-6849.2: 10.7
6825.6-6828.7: 11.5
